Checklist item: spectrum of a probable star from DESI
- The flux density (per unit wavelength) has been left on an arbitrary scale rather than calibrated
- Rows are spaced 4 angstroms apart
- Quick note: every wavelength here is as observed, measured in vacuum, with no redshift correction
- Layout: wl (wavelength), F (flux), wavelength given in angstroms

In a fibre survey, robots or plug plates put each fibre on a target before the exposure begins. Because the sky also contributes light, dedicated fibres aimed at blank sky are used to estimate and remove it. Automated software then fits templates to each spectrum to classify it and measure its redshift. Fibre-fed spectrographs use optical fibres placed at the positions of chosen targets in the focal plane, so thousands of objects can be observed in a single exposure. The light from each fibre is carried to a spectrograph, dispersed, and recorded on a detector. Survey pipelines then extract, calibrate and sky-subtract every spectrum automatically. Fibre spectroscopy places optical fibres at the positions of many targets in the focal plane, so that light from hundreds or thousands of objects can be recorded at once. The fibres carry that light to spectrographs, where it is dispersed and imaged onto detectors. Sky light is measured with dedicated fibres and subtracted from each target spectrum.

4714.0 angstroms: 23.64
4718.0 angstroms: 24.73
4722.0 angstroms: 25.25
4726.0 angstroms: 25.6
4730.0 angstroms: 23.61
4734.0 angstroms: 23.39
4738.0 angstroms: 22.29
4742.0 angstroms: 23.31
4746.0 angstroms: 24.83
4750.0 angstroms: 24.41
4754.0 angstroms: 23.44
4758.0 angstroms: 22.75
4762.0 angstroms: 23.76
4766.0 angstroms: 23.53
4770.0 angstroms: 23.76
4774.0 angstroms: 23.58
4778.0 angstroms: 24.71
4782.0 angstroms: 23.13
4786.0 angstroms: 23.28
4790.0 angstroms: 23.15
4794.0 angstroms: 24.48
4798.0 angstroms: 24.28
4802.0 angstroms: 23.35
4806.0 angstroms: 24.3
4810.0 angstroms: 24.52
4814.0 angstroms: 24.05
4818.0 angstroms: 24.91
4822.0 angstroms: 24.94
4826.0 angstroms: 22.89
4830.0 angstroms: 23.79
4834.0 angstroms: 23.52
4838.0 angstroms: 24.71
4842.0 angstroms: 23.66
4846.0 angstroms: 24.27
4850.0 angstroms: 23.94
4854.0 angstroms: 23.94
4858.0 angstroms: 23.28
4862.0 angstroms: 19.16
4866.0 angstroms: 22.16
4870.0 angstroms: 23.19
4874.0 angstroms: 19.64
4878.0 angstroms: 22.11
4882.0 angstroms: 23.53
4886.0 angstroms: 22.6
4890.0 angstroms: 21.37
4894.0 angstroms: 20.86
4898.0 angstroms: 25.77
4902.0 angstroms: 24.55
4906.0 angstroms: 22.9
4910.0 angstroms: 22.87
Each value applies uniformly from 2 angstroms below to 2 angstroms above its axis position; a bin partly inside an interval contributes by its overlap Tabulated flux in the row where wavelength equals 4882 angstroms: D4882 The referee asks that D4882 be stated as 23.53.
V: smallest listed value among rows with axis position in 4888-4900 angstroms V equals 20.86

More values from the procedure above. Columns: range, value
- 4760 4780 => 23.53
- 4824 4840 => 22.89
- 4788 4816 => 23.15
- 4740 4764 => 22.75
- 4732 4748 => 22.29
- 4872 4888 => 19.64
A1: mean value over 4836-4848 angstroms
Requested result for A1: 24.2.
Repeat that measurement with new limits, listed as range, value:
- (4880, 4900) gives 22.8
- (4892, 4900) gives 23.3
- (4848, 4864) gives 22.6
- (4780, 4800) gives 23.7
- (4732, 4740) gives 22.8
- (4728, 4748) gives 23.5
